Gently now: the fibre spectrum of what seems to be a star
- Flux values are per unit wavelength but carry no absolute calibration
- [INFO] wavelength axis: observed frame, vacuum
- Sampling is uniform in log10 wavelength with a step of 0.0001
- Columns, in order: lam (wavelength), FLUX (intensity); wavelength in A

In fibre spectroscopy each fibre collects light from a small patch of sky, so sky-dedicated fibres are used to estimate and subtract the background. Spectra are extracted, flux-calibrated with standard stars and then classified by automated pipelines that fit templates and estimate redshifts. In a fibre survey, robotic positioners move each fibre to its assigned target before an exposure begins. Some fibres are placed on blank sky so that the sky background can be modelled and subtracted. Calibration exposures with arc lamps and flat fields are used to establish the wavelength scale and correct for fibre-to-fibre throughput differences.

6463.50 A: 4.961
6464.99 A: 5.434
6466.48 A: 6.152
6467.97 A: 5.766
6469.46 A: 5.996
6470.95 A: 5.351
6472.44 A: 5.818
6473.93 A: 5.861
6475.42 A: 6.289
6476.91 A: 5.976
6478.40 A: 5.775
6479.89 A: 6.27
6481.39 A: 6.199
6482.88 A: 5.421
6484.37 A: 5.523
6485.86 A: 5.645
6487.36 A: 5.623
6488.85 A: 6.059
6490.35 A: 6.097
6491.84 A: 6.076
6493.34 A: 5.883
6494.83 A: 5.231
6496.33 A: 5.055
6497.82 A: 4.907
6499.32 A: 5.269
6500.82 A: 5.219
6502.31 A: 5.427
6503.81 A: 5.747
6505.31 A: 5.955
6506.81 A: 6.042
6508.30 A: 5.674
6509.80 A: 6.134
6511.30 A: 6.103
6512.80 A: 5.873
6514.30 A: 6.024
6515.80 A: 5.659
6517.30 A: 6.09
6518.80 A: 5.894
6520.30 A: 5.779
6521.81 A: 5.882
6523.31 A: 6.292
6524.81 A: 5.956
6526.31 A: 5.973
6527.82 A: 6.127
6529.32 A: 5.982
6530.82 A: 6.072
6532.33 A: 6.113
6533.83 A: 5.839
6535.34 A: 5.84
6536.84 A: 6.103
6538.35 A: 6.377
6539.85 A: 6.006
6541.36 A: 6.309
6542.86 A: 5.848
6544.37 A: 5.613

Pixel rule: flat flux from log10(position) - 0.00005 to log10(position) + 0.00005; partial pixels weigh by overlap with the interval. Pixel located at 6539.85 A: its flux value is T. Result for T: 6.006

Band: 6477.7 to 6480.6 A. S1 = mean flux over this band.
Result 6.03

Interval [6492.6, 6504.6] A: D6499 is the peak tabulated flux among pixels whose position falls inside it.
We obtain 5.883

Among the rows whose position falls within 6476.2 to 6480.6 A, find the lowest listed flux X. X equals 5.775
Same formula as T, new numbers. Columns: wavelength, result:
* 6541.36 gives 6.309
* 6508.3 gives 5.674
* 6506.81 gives 6.042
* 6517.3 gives 6.09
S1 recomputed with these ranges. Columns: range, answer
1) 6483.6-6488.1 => 5.6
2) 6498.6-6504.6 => 5.42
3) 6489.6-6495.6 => 5.82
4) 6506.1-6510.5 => 5.96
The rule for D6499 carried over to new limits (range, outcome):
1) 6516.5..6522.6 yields 6.09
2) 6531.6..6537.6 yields 6.113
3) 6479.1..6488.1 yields 6.27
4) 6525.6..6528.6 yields 6.127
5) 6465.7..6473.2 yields 6.152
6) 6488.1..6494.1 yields 6.097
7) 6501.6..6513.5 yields 6.134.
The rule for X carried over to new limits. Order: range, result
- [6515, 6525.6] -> 5.659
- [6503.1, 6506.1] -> 5.747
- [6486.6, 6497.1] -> 5.055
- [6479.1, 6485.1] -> 5.421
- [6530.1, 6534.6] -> 5.839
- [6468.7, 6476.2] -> 5.351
